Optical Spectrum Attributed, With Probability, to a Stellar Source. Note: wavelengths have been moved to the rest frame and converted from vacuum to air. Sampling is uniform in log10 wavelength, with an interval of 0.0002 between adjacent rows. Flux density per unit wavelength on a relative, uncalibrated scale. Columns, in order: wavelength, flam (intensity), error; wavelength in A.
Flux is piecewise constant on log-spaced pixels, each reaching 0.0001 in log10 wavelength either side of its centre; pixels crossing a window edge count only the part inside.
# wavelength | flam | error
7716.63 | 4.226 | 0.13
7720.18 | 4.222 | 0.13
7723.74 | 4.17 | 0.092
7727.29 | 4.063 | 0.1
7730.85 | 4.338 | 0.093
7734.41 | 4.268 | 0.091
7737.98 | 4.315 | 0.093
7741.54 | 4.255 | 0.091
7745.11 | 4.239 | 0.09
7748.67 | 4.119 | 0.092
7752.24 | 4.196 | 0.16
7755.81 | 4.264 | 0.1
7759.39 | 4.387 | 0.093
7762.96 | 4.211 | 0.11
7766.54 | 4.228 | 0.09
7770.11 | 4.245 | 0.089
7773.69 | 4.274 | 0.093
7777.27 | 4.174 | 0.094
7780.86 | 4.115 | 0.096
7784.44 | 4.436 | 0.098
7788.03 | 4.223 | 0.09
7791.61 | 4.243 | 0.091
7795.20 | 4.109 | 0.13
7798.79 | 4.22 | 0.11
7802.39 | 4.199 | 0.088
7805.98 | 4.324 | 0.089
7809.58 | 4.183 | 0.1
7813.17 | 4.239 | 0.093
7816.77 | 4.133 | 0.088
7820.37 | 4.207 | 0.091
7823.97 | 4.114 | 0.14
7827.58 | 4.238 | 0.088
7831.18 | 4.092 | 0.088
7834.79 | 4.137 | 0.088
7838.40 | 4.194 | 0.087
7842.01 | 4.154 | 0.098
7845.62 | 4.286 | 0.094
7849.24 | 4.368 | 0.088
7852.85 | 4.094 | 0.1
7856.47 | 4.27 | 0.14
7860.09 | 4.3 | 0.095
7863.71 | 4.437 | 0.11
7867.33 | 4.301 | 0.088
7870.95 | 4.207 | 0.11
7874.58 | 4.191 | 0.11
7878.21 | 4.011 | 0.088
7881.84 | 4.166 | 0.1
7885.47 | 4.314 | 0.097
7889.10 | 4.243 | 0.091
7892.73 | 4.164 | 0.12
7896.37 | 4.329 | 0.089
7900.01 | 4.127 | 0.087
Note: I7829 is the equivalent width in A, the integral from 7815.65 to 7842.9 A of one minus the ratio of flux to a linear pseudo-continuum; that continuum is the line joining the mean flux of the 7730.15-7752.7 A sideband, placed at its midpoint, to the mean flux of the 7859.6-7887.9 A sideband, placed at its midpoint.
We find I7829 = 0.5 A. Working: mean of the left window 4.25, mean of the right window 4.24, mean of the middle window 4.16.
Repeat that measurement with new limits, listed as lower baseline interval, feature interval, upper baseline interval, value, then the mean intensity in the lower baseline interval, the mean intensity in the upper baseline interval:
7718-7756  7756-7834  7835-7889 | 0.2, 4.22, 4.23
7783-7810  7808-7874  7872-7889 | -0.2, 4.24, 4.18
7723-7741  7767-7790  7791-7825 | -0.2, 4.24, 4.2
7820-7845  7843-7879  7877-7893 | -0.6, 4.17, 4.19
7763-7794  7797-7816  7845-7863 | 0.1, 4.24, 4.27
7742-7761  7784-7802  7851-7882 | 0.0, 4.24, 4.22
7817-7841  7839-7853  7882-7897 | -0.2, 4.16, 4.25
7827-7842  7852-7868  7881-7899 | -0.4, 4.16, 4.24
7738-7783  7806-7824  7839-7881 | 0.2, 4.23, 4.23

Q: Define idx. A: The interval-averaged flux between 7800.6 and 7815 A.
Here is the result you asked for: 4.24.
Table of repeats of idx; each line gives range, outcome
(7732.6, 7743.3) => 4.28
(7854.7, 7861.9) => 4.28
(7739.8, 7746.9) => 4.25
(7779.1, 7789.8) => 4.26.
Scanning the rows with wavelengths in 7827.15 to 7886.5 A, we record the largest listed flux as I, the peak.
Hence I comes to 4.437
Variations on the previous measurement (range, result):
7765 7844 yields 4.436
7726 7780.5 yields 4.387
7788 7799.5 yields 4.243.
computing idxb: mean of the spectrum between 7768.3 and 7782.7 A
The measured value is 4.2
